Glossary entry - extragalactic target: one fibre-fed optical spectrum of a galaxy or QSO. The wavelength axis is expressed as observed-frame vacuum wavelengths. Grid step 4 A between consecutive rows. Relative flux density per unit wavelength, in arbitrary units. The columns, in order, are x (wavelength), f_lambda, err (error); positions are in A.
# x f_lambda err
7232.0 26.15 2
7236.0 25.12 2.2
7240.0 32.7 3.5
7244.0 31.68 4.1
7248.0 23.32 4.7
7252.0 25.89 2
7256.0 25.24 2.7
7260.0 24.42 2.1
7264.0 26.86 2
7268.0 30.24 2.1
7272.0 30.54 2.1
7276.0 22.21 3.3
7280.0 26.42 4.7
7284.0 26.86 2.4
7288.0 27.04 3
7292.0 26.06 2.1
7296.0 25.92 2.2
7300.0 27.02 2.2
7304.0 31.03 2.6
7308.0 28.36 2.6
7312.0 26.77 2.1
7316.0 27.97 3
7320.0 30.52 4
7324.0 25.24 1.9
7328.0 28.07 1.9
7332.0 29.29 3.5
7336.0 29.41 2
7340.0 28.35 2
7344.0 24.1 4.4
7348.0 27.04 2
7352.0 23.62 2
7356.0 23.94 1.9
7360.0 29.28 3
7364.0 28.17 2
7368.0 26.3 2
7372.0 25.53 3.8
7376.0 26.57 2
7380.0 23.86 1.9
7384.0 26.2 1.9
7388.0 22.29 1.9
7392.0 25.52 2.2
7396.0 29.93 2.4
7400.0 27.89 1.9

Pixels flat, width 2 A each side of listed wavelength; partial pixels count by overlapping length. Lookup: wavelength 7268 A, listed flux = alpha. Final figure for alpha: 30.24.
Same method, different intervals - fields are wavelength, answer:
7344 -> 24.1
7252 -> 25.89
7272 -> 30.54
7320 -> 30.52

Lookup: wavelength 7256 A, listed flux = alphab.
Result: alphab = 25.24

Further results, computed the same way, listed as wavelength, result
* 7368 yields 26.3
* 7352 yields 23.62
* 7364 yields 28.17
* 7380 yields 23.86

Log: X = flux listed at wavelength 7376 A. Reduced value 26.57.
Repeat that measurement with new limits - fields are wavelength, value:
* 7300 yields 27.02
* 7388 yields 22.29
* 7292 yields 26.06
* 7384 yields 26.2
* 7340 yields 28.35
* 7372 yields 25.53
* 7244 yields 31.68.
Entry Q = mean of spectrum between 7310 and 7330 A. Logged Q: 27.7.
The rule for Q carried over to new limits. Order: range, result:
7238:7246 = 32.2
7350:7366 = 26.3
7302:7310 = 29.7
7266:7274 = 30.4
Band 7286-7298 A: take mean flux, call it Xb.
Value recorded 26.3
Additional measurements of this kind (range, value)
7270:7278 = 26.4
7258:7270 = 27.2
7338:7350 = 26.5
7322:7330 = 26.7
